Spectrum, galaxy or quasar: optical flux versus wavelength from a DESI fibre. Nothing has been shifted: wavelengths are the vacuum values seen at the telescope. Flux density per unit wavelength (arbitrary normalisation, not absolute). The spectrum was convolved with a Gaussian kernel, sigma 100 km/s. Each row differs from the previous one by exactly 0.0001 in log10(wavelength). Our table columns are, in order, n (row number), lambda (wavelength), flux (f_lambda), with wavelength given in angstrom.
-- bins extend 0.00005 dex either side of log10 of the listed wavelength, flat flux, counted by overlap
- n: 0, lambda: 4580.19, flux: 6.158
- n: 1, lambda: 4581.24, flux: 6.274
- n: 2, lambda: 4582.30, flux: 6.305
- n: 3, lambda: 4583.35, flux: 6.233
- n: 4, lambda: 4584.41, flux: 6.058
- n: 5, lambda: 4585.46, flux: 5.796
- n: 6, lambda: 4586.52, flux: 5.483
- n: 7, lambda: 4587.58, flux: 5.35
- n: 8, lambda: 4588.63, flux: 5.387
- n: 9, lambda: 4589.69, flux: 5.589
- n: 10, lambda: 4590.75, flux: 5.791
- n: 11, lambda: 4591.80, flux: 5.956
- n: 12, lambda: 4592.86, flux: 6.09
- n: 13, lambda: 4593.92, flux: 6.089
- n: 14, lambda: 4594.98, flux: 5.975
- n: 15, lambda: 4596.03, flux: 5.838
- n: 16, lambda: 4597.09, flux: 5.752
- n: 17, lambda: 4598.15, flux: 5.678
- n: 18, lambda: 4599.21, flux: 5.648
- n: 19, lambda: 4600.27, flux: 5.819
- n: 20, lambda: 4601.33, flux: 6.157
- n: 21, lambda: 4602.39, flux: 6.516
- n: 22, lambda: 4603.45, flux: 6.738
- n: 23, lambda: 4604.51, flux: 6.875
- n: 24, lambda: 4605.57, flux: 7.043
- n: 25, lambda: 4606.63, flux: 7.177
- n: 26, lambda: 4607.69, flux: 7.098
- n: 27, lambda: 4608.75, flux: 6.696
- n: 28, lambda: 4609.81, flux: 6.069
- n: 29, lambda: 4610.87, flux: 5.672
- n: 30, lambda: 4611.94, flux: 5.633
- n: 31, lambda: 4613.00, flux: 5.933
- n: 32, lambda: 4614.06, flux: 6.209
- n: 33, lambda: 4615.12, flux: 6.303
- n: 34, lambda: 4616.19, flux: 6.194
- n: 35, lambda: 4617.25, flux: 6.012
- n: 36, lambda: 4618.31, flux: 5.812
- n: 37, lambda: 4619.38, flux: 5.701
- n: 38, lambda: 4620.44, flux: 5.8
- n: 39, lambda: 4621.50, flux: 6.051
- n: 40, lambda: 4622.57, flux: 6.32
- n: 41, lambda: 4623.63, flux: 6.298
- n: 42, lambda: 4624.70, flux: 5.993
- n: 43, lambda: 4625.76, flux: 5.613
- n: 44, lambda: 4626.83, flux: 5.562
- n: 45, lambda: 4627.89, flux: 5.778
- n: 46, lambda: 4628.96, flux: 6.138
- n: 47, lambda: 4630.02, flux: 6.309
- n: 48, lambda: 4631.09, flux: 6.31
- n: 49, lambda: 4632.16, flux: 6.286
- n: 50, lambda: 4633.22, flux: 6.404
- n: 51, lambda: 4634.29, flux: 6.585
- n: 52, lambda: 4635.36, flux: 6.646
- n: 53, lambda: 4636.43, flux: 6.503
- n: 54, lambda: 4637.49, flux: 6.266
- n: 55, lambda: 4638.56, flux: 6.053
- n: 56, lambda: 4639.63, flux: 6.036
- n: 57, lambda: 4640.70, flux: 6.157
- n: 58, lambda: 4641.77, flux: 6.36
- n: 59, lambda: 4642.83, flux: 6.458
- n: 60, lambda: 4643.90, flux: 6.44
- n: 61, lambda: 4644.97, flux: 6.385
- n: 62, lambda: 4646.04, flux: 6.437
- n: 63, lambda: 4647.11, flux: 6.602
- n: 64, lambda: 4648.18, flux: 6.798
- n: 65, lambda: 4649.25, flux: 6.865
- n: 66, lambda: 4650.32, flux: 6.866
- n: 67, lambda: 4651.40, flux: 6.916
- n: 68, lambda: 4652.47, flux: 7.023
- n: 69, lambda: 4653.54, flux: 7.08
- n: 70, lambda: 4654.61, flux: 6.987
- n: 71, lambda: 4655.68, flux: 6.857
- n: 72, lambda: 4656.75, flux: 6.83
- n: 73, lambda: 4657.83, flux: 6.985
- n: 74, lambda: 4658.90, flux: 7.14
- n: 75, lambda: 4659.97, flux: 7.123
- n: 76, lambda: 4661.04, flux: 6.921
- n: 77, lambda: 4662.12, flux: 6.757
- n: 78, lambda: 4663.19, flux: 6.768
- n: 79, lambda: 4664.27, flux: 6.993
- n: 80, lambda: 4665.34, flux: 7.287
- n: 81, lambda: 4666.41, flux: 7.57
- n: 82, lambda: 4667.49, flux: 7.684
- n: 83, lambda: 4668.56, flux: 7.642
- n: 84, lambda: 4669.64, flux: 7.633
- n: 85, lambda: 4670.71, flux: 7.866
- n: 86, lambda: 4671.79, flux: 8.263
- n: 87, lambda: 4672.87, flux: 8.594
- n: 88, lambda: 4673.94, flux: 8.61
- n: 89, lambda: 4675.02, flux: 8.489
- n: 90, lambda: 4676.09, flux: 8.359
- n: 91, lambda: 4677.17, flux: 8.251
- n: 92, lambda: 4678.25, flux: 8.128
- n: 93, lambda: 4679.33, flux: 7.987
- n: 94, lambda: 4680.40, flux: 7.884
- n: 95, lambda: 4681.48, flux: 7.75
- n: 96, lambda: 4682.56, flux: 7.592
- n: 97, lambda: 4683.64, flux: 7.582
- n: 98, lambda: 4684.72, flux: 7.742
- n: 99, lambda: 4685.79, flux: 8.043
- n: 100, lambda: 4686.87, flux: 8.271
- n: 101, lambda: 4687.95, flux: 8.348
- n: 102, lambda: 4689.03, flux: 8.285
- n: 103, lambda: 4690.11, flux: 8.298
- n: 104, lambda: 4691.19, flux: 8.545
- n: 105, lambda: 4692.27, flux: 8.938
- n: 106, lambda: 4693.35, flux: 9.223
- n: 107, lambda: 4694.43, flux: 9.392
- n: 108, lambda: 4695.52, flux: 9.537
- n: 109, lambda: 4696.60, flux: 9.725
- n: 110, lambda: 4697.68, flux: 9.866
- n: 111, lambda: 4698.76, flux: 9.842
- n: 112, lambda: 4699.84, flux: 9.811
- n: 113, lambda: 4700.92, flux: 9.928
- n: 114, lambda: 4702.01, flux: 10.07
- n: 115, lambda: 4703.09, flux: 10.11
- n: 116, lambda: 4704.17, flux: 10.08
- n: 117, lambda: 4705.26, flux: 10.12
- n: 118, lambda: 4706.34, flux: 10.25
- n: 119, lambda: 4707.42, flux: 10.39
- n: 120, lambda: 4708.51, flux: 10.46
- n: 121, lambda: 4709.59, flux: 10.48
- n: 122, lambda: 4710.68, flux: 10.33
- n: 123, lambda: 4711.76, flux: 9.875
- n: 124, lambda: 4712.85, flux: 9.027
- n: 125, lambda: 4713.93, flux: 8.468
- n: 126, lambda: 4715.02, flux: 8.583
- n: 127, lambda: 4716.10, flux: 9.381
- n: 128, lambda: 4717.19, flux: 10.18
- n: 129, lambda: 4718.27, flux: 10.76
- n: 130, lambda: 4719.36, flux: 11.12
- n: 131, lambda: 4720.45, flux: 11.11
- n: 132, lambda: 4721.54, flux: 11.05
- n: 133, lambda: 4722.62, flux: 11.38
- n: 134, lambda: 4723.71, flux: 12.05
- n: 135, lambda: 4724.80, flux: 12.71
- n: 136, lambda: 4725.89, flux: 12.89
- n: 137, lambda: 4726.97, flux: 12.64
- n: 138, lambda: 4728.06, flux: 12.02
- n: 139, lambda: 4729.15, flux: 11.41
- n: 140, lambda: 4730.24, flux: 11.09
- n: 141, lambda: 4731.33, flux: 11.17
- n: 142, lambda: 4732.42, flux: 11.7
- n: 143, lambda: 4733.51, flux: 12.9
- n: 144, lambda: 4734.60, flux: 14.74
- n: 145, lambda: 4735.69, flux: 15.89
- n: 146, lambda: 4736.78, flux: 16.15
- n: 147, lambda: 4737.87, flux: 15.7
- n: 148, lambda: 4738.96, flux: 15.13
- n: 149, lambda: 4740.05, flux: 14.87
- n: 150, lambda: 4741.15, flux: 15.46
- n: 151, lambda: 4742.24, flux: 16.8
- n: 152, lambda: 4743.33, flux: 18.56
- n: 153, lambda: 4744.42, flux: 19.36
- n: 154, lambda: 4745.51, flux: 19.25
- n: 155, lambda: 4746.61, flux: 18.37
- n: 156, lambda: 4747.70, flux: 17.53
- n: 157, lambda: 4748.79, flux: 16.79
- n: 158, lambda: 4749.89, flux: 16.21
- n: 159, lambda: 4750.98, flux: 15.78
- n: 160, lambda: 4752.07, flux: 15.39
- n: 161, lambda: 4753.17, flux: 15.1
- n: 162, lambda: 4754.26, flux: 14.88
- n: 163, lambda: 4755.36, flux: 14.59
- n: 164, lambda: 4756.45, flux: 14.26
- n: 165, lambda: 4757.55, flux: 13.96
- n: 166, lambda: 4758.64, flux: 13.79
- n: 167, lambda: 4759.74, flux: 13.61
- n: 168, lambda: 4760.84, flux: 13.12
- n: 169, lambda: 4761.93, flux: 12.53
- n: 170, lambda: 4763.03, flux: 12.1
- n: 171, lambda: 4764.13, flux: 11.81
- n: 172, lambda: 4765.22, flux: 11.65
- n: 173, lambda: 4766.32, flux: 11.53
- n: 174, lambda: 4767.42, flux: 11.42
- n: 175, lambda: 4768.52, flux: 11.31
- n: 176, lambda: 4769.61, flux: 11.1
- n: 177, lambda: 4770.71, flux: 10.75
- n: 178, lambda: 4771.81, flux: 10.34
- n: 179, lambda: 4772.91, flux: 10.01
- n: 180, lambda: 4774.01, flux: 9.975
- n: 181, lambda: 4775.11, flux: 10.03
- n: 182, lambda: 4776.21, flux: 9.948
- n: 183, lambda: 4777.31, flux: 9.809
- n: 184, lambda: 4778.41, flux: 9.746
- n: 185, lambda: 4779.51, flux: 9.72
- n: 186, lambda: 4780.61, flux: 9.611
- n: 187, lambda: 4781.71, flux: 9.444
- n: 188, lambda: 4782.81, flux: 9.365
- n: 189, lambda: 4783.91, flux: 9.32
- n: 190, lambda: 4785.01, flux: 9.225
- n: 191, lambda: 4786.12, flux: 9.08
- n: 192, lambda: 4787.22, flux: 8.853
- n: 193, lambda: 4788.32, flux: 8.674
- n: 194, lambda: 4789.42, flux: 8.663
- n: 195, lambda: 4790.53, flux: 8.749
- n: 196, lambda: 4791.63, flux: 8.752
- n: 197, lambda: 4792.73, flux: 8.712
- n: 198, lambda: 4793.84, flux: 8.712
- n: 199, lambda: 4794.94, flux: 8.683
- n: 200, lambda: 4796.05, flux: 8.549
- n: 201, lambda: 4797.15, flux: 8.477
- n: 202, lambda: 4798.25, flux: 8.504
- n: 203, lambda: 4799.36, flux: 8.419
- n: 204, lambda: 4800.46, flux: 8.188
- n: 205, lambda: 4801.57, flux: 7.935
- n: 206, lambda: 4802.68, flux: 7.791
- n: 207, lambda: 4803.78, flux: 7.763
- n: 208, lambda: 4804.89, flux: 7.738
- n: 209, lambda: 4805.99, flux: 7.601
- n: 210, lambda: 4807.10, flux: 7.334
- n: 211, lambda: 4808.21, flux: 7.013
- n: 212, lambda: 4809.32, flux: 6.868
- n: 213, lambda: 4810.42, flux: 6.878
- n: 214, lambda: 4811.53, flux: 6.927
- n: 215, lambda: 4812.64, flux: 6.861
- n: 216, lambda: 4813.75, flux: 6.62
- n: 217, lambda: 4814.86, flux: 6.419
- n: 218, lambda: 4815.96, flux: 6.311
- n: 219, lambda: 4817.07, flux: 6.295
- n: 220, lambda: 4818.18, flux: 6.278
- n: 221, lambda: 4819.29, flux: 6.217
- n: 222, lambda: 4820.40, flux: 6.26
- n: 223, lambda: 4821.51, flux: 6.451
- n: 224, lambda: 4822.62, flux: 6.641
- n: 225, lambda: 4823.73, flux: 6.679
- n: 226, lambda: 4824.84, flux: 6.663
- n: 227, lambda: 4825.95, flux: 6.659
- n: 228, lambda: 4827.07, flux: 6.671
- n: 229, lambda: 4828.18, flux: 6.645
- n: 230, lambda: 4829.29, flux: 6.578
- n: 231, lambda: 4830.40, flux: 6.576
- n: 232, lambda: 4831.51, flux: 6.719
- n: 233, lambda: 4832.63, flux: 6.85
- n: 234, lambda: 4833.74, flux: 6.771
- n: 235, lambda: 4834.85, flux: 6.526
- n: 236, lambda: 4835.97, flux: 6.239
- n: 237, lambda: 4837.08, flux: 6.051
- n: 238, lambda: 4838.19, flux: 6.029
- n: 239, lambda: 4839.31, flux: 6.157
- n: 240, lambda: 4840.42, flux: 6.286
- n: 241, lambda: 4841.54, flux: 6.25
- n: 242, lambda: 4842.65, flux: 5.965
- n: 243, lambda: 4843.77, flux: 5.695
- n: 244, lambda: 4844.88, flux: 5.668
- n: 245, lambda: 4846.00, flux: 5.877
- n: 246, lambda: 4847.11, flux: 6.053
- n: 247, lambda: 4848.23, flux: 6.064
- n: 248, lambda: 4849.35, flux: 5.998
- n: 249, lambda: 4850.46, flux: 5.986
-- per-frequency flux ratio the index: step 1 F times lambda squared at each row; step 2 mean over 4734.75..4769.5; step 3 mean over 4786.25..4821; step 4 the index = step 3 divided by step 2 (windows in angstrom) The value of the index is 0.53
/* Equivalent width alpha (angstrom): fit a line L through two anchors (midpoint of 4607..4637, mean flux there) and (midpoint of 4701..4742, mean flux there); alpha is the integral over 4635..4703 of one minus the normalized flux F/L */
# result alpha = 8.2 angstrom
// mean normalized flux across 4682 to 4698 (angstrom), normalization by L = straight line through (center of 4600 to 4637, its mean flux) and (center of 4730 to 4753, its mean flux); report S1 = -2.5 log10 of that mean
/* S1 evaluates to 0.34 mag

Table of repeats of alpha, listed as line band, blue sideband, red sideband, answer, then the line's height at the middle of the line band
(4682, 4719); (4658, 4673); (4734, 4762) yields 5.3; 10.9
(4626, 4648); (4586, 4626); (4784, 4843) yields -0.1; 6.25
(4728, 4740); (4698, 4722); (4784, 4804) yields -4.9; 9.63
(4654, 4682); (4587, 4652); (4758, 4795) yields -0.4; 7.47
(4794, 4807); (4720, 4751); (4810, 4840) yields 0.8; 8.7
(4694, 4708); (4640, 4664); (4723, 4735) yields 0.4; 10.3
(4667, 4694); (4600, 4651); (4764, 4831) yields -4.7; 6.96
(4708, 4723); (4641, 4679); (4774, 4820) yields -4.9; 7.64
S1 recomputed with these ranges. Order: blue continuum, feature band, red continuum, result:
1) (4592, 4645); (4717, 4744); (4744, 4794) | -0.246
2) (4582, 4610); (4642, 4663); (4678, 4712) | 0.155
